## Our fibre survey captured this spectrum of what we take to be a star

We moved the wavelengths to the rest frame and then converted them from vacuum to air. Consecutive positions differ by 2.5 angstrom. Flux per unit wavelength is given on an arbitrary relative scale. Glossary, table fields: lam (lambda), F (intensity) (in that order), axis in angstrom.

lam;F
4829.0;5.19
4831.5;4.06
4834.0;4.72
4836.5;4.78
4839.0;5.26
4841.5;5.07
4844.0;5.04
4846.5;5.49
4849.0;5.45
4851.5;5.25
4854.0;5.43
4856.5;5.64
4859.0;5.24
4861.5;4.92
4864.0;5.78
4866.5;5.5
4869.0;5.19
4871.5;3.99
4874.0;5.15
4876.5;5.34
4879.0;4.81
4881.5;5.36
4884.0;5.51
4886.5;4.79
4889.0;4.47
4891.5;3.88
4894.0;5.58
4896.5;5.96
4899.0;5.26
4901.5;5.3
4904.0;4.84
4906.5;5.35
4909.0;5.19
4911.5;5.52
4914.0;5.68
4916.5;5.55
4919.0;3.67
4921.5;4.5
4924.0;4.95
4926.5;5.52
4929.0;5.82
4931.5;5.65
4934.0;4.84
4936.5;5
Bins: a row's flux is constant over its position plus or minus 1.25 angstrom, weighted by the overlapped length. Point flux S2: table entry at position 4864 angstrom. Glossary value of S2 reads 5.78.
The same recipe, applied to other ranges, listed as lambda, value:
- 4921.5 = 4.5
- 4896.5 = 5.96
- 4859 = 5.24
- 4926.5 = 5.52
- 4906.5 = 5.35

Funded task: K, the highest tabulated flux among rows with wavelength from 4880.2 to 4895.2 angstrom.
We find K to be 5.58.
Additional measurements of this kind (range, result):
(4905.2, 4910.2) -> 5.35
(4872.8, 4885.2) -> 5.51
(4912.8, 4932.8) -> 5.82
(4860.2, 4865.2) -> 5.78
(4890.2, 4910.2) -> 5.96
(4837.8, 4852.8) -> 5.49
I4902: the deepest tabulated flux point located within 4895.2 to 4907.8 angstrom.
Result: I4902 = 4.84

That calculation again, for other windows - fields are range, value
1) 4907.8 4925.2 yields 3.67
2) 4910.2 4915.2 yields 5.52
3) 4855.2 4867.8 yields 4.92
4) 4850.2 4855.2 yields 5.25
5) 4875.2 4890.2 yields 4.47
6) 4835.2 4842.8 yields 4.78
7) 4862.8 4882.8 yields 3.99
